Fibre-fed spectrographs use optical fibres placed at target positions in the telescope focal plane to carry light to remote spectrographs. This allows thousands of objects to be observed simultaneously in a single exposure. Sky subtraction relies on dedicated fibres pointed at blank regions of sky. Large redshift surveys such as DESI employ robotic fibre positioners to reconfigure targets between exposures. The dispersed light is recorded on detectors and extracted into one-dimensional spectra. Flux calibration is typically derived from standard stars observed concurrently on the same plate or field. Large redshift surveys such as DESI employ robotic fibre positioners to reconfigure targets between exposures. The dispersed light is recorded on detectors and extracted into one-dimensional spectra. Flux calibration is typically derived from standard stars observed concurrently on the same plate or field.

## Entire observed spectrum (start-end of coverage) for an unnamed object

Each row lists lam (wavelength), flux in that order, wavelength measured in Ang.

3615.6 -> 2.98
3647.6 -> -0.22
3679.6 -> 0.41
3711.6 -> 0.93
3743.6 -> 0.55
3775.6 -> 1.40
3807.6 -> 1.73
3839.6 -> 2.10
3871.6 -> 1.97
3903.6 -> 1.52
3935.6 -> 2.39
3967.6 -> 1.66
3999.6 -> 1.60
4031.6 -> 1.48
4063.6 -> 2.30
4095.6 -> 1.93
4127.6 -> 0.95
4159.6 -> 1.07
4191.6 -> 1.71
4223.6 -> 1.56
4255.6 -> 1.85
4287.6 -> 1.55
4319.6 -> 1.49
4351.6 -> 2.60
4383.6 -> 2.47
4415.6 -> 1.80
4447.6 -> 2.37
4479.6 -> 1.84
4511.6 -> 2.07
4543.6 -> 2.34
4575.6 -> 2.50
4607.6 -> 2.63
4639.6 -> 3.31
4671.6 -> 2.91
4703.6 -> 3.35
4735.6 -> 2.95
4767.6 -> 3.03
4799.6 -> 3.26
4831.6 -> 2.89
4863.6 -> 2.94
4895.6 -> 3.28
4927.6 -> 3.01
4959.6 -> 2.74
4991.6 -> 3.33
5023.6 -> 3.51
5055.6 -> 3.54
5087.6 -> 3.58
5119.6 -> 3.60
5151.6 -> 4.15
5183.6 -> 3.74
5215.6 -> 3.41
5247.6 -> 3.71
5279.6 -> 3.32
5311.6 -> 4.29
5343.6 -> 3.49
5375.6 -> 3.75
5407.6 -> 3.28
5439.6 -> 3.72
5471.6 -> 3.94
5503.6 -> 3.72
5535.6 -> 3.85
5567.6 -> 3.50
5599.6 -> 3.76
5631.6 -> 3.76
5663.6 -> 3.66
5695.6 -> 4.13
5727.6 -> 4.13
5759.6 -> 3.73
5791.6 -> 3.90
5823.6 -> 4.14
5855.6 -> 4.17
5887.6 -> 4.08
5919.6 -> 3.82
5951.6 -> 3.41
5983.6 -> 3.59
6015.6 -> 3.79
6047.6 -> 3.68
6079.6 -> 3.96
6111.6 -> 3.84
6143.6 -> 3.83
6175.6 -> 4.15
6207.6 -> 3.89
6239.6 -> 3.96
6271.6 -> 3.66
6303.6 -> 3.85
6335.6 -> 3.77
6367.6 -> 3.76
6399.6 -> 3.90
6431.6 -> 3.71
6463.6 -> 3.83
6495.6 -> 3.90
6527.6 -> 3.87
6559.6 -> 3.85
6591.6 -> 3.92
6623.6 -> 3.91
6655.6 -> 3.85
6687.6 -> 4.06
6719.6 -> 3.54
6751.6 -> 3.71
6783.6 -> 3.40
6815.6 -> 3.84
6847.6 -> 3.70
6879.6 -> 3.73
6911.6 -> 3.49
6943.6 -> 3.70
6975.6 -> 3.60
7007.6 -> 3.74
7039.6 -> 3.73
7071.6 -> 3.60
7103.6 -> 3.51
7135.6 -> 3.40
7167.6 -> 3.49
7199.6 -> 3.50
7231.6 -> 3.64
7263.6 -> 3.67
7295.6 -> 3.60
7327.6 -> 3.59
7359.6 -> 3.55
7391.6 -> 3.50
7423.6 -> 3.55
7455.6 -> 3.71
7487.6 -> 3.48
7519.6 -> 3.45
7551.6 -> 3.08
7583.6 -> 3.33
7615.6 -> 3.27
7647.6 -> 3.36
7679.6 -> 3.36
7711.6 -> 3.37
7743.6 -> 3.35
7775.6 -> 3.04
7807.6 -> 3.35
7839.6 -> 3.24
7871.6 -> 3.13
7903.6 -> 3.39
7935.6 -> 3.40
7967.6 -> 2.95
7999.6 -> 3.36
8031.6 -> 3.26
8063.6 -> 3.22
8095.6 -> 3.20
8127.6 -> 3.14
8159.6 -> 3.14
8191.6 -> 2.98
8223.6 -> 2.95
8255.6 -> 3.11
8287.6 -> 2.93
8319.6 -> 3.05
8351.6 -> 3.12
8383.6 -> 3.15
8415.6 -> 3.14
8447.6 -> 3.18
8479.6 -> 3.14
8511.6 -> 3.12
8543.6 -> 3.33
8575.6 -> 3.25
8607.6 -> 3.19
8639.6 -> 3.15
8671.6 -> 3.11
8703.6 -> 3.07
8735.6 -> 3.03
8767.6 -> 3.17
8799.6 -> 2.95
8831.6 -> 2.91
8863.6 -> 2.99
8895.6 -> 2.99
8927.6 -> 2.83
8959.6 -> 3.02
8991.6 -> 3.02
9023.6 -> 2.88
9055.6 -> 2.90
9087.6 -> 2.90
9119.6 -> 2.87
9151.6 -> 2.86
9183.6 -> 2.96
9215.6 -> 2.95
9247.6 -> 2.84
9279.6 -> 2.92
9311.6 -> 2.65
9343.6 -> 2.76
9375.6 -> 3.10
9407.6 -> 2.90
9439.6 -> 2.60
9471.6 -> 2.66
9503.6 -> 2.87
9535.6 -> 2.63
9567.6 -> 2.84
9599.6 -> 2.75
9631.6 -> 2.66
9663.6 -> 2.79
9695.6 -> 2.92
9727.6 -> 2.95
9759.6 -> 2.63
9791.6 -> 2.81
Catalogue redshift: 0.15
